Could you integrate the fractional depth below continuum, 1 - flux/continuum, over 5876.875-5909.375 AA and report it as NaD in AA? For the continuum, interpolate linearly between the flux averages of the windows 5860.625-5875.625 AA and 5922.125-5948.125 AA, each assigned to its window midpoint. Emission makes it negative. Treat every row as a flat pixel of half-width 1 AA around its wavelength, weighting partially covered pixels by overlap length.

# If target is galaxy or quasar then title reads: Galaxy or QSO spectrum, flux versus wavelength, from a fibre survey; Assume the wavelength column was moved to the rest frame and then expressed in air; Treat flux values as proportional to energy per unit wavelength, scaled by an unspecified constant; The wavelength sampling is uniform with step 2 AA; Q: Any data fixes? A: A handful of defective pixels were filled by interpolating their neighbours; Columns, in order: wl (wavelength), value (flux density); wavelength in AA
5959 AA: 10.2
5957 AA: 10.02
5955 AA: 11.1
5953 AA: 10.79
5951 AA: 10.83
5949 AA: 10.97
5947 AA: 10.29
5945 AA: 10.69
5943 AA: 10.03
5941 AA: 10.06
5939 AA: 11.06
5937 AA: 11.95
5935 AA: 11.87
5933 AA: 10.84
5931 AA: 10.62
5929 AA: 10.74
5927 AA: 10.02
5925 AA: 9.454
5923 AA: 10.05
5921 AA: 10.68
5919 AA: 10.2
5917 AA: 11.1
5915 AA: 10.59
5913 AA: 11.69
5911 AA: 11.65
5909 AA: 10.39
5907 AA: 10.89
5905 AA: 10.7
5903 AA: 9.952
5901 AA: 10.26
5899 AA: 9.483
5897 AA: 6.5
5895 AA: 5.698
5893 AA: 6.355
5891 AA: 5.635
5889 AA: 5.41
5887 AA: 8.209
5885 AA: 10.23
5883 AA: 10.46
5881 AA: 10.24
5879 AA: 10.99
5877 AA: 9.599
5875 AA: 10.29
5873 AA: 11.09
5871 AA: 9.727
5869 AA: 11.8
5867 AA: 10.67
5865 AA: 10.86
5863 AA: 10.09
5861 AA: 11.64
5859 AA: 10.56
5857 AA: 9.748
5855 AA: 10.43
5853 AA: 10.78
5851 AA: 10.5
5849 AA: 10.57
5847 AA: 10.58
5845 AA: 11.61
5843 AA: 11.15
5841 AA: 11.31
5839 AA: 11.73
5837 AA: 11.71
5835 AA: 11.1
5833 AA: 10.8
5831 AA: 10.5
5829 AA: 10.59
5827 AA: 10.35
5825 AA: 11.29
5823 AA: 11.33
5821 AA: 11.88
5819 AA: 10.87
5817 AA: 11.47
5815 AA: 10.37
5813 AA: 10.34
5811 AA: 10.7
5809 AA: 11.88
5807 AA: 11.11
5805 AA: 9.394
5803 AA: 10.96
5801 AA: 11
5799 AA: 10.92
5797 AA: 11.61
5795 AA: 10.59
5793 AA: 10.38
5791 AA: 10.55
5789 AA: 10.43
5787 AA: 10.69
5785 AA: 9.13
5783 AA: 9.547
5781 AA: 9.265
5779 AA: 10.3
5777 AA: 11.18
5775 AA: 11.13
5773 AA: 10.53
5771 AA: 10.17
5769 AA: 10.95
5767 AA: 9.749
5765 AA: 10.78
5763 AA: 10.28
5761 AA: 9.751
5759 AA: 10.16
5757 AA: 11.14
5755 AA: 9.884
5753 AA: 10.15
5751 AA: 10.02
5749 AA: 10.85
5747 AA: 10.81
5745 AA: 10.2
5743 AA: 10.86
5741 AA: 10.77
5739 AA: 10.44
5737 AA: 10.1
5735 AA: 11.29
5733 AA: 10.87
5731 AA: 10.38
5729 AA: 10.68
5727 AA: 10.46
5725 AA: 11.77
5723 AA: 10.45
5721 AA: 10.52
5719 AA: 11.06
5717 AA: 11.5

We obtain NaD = 5.6 AA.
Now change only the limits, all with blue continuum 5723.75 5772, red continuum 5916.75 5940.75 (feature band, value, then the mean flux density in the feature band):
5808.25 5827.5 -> -0.9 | 11.1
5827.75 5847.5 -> -1.0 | 11.1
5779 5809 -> 0.3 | 10.4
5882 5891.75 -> 2.4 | 8.05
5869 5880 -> 0.2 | 10.5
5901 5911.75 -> 0.0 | 10.7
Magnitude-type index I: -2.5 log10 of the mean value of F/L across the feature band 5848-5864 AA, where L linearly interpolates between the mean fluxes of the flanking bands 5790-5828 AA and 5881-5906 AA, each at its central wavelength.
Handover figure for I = -0.12 mag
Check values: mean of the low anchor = 10.9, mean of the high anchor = 8.32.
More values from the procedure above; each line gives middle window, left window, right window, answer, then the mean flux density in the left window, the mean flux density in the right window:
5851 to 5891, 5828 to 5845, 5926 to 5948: 0.099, 11.1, 10.7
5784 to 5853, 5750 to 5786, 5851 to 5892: -0.081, 10.2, 9.94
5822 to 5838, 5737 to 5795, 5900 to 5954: -0.048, 10.4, 10.7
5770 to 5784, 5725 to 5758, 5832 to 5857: 0.043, 10.6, 11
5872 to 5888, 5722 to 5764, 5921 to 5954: 0.050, 10.5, 10.6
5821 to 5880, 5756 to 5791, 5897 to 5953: -0.040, 10.3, 10.6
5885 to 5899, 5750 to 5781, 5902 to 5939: 0.489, 10.4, 10.8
